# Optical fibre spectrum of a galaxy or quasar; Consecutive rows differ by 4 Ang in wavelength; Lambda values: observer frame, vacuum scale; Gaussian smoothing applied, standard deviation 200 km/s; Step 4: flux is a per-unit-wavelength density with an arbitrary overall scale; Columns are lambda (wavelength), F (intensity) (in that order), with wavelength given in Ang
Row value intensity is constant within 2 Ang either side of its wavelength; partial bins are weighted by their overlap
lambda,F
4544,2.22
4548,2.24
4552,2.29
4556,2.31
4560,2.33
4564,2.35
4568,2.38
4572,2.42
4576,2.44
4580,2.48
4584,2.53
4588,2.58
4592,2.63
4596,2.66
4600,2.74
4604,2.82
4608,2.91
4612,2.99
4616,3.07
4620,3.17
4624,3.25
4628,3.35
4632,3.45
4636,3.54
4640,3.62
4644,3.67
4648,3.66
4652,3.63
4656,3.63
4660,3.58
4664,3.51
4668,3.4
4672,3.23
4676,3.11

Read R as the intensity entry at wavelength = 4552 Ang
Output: 2.29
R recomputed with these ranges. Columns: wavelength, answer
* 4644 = 3.67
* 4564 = 2.35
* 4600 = 2.74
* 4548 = 2.24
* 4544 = 2.22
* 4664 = 3.51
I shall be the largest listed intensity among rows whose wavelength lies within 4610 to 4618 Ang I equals 3.07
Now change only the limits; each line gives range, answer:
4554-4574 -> 2.42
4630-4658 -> 3.67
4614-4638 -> 3.54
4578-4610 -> 2.91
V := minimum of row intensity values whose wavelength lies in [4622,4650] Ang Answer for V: 3.25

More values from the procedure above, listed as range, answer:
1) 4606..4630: 2.91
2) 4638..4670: 3.4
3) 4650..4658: 3.63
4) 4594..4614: 2.66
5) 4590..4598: 2.63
